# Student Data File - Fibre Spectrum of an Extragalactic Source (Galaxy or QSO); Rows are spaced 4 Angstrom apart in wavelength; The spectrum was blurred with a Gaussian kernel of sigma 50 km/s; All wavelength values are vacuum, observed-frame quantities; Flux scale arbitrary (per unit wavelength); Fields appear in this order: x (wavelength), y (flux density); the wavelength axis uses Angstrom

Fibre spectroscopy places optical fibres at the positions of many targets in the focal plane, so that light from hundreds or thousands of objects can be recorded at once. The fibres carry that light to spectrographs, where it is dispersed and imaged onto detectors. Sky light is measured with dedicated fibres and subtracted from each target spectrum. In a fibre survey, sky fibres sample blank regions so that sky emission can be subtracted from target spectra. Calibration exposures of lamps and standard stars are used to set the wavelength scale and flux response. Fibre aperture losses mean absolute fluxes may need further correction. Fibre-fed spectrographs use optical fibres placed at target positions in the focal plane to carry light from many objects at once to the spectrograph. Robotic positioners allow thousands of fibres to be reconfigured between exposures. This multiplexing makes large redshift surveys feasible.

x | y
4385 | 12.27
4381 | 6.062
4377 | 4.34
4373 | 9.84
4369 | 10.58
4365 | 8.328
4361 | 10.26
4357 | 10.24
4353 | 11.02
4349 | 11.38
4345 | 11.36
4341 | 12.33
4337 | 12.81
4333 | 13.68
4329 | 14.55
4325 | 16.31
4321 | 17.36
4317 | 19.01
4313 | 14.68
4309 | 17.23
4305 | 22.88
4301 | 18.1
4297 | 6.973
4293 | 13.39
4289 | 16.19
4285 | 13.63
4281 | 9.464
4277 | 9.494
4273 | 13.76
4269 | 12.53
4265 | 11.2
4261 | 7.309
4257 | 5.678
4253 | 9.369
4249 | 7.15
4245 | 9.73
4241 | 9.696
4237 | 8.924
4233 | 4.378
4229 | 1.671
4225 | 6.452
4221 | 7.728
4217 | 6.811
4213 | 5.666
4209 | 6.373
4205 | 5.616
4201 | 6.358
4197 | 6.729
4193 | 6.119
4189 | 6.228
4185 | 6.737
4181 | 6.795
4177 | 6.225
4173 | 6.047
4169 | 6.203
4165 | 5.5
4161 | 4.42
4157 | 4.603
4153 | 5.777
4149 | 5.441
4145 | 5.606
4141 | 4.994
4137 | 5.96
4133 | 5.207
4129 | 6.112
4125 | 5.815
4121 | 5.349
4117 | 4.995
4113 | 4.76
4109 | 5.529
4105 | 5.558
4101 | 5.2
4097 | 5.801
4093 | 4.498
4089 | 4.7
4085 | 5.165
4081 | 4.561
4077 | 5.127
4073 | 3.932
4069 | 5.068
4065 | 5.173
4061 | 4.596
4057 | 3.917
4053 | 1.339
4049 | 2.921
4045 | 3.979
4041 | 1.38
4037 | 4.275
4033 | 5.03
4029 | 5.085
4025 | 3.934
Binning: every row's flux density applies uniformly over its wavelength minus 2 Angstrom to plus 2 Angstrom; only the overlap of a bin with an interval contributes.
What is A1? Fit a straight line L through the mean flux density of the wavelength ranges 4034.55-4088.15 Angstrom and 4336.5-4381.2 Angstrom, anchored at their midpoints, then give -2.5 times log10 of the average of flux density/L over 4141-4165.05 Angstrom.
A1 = 0.123 mag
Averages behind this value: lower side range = 3.98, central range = 5.18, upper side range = 9.93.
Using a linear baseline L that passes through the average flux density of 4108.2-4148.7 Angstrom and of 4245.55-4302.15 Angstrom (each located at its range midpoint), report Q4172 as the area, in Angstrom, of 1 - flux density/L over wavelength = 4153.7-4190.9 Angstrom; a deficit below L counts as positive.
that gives 6.5 Angstrom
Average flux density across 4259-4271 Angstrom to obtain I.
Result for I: 10.3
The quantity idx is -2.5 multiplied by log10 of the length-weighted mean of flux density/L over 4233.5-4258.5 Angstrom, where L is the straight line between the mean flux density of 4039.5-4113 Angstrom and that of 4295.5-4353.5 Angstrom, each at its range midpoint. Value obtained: 0.36 mag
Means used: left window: 4.39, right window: 14.8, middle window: 8.24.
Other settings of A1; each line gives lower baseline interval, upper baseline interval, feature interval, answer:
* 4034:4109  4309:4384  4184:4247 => 0.26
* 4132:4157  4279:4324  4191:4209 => 0.39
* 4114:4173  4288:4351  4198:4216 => 0.40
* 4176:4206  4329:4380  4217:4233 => 0.32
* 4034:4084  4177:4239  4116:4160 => -0.07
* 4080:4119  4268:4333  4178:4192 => 0.37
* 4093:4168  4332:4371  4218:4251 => 0.16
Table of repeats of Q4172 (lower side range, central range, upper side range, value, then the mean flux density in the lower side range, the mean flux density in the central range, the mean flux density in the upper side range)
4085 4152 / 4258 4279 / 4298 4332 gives 5.5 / 5.35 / 10.6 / 17.1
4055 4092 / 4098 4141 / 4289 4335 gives 8.6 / 4.69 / 5.44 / 15.8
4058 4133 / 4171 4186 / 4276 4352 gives 3.8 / 5.09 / 6.43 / 14.3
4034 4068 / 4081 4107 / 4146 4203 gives -4.3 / 3.54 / 5.11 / 5.94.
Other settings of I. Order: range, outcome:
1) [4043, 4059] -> 3.04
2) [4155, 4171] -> 5.18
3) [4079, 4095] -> 4.73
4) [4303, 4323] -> 18.2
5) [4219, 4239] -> 5.83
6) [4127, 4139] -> 5.76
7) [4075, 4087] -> 4.95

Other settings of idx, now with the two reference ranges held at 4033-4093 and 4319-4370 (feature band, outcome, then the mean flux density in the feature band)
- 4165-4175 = 0.20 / 6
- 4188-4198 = 0.24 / 6.33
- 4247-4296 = -0.04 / 10.7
